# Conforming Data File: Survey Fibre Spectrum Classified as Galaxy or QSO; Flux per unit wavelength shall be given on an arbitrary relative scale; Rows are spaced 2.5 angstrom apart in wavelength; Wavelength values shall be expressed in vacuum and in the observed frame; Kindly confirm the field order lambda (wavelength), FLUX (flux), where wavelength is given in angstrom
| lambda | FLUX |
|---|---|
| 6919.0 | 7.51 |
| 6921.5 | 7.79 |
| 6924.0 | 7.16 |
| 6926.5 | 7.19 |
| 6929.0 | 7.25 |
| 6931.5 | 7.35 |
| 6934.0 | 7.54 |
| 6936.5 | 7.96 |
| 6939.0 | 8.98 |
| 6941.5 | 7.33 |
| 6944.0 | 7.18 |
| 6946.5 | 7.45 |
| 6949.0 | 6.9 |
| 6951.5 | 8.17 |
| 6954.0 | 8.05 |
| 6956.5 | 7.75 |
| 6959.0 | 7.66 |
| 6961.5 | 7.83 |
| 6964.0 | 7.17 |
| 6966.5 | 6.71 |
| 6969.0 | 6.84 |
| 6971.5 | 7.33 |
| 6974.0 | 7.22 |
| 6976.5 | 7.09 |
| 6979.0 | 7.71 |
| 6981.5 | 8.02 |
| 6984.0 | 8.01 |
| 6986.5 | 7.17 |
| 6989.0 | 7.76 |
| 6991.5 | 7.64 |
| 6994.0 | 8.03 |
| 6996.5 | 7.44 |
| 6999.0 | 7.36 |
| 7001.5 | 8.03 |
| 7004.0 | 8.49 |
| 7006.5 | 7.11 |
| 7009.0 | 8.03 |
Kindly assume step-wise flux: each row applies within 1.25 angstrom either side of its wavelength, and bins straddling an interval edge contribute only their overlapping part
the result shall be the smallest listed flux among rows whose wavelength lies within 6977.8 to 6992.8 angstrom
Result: 7.17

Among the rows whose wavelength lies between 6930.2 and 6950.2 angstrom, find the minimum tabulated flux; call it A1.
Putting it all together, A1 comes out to 6.9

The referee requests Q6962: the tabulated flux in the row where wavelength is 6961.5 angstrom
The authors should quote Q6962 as 7.83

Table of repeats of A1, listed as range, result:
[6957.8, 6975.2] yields 6.71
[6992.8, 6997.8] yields 7.44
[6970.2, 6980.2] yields 7.09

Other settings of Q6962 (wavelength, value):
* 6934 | 7.54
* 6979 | 7.71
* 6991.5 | 7.64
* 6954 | 8.05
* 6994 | 8.03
